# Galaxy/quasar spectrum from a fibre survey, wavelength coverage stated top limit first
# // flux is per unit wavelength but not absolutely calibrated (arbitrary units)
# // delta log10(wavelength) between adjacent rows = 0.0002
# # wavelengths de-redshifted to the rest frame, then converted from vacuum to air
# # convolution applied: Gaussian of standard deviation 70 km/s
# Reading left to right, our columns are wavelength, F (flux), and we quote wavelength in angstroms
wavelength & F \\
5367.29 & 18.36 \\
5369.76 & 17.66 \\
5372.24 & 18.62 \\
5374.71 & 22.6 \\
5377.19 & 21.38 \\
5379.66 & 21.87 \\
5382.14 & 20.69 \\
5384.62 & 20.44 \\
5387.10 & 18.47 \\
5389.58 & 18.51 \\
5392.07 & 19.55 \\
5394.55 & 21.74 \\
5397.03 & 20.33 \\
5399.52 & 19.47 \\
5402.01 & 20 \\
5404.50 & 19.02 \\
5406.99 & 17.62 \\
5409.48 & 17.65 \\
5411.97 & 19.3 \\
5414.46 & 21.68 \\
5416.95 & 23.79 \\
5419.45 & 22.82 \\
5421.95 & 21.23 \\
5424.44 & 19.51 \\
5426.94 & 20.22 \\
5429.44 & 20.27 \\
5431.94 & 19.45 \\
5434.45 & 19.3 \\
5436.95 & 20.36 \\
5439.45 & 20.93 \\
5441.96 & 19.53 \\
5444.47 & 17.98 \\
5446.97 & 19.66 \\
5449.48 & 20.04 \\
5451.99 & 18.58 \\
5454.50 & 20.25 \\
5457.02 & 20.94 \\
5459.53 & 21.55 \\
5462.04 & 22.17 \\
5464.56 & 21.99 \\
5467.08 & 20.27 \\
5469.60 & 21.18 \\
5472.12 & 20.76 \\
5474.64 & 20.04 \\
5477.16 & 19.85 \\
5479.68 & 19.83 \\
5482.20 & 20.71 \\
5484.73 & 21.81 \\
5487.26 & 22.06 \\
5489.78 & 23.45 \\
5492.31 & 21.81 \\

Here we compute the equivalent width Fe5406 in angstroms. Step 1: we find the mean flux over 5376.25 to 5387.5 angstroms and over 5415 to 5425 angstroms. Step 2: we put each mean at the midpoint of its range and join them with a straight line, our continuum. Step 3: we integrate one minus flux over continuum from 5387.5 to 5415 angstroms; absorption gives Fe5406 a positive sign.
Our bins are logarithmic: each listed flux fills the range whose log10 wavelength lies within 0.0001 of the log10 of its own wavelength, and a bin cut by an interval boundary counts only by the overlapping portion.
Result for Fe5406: 2.5 angstroms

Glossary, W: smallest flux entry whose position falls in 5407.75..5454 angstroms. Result 17.65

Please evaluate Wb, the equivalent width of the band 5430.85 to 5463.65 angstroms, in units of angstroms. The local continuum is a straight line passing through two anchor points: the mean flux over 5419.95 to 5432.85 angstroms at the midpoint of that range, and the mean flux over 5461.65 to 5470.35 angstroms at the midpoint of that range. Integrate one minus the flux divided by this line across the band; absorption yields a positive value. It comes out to 1.20 angstroms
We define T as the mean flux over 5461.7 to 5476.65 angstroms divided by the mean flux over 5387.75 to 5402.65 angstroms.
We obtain 1.05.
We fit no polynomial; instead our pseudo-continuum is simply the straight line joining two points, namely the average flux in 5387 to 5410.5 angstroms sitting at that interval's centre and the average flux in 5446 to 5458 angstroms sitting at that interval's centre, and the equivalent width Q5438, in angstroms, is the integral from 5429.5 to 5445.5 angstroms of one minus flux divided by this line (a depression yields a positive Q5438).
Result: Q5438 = 0.0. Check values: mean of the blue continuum 19.3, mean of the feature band 19.7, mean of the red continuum 19.9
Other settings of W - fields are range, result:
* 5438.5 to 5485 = 17.98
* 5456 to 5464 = 20.94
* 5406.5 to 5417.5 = 17.62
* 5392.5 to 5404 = 19.47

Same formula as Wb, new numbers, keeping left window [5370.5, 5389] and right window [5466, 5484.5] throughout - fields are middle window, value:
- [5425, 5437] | 0.3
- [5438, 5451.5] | 0.6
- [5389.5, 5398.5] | 0.1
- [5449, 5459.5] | 0.2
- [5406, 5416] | 0.6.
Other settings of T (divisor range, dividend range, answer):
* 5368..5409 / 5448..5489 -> 1.05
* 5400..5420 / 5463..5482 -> 1.02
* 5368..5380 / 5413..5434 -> 1.04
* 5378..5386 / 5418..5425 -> 1.02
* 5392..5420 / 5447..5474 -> 1.02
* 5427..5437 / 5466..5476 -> 1.04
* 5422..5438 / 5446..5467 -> 1.03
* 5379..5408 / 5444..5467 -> 1.03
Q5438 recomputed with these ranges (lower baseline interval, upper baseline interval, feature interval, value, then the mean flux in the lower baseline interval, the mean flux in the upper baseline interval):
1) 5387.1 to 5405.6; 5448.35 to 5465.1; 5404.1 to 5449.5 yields 0.4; 19.7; 20.7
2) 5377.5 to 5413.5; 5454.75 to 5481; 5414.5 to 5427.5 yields -1.0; 19.7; 20.8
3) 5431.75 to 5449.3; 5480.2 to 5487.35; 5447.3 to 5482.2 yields 0.0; 19.6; 21.3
